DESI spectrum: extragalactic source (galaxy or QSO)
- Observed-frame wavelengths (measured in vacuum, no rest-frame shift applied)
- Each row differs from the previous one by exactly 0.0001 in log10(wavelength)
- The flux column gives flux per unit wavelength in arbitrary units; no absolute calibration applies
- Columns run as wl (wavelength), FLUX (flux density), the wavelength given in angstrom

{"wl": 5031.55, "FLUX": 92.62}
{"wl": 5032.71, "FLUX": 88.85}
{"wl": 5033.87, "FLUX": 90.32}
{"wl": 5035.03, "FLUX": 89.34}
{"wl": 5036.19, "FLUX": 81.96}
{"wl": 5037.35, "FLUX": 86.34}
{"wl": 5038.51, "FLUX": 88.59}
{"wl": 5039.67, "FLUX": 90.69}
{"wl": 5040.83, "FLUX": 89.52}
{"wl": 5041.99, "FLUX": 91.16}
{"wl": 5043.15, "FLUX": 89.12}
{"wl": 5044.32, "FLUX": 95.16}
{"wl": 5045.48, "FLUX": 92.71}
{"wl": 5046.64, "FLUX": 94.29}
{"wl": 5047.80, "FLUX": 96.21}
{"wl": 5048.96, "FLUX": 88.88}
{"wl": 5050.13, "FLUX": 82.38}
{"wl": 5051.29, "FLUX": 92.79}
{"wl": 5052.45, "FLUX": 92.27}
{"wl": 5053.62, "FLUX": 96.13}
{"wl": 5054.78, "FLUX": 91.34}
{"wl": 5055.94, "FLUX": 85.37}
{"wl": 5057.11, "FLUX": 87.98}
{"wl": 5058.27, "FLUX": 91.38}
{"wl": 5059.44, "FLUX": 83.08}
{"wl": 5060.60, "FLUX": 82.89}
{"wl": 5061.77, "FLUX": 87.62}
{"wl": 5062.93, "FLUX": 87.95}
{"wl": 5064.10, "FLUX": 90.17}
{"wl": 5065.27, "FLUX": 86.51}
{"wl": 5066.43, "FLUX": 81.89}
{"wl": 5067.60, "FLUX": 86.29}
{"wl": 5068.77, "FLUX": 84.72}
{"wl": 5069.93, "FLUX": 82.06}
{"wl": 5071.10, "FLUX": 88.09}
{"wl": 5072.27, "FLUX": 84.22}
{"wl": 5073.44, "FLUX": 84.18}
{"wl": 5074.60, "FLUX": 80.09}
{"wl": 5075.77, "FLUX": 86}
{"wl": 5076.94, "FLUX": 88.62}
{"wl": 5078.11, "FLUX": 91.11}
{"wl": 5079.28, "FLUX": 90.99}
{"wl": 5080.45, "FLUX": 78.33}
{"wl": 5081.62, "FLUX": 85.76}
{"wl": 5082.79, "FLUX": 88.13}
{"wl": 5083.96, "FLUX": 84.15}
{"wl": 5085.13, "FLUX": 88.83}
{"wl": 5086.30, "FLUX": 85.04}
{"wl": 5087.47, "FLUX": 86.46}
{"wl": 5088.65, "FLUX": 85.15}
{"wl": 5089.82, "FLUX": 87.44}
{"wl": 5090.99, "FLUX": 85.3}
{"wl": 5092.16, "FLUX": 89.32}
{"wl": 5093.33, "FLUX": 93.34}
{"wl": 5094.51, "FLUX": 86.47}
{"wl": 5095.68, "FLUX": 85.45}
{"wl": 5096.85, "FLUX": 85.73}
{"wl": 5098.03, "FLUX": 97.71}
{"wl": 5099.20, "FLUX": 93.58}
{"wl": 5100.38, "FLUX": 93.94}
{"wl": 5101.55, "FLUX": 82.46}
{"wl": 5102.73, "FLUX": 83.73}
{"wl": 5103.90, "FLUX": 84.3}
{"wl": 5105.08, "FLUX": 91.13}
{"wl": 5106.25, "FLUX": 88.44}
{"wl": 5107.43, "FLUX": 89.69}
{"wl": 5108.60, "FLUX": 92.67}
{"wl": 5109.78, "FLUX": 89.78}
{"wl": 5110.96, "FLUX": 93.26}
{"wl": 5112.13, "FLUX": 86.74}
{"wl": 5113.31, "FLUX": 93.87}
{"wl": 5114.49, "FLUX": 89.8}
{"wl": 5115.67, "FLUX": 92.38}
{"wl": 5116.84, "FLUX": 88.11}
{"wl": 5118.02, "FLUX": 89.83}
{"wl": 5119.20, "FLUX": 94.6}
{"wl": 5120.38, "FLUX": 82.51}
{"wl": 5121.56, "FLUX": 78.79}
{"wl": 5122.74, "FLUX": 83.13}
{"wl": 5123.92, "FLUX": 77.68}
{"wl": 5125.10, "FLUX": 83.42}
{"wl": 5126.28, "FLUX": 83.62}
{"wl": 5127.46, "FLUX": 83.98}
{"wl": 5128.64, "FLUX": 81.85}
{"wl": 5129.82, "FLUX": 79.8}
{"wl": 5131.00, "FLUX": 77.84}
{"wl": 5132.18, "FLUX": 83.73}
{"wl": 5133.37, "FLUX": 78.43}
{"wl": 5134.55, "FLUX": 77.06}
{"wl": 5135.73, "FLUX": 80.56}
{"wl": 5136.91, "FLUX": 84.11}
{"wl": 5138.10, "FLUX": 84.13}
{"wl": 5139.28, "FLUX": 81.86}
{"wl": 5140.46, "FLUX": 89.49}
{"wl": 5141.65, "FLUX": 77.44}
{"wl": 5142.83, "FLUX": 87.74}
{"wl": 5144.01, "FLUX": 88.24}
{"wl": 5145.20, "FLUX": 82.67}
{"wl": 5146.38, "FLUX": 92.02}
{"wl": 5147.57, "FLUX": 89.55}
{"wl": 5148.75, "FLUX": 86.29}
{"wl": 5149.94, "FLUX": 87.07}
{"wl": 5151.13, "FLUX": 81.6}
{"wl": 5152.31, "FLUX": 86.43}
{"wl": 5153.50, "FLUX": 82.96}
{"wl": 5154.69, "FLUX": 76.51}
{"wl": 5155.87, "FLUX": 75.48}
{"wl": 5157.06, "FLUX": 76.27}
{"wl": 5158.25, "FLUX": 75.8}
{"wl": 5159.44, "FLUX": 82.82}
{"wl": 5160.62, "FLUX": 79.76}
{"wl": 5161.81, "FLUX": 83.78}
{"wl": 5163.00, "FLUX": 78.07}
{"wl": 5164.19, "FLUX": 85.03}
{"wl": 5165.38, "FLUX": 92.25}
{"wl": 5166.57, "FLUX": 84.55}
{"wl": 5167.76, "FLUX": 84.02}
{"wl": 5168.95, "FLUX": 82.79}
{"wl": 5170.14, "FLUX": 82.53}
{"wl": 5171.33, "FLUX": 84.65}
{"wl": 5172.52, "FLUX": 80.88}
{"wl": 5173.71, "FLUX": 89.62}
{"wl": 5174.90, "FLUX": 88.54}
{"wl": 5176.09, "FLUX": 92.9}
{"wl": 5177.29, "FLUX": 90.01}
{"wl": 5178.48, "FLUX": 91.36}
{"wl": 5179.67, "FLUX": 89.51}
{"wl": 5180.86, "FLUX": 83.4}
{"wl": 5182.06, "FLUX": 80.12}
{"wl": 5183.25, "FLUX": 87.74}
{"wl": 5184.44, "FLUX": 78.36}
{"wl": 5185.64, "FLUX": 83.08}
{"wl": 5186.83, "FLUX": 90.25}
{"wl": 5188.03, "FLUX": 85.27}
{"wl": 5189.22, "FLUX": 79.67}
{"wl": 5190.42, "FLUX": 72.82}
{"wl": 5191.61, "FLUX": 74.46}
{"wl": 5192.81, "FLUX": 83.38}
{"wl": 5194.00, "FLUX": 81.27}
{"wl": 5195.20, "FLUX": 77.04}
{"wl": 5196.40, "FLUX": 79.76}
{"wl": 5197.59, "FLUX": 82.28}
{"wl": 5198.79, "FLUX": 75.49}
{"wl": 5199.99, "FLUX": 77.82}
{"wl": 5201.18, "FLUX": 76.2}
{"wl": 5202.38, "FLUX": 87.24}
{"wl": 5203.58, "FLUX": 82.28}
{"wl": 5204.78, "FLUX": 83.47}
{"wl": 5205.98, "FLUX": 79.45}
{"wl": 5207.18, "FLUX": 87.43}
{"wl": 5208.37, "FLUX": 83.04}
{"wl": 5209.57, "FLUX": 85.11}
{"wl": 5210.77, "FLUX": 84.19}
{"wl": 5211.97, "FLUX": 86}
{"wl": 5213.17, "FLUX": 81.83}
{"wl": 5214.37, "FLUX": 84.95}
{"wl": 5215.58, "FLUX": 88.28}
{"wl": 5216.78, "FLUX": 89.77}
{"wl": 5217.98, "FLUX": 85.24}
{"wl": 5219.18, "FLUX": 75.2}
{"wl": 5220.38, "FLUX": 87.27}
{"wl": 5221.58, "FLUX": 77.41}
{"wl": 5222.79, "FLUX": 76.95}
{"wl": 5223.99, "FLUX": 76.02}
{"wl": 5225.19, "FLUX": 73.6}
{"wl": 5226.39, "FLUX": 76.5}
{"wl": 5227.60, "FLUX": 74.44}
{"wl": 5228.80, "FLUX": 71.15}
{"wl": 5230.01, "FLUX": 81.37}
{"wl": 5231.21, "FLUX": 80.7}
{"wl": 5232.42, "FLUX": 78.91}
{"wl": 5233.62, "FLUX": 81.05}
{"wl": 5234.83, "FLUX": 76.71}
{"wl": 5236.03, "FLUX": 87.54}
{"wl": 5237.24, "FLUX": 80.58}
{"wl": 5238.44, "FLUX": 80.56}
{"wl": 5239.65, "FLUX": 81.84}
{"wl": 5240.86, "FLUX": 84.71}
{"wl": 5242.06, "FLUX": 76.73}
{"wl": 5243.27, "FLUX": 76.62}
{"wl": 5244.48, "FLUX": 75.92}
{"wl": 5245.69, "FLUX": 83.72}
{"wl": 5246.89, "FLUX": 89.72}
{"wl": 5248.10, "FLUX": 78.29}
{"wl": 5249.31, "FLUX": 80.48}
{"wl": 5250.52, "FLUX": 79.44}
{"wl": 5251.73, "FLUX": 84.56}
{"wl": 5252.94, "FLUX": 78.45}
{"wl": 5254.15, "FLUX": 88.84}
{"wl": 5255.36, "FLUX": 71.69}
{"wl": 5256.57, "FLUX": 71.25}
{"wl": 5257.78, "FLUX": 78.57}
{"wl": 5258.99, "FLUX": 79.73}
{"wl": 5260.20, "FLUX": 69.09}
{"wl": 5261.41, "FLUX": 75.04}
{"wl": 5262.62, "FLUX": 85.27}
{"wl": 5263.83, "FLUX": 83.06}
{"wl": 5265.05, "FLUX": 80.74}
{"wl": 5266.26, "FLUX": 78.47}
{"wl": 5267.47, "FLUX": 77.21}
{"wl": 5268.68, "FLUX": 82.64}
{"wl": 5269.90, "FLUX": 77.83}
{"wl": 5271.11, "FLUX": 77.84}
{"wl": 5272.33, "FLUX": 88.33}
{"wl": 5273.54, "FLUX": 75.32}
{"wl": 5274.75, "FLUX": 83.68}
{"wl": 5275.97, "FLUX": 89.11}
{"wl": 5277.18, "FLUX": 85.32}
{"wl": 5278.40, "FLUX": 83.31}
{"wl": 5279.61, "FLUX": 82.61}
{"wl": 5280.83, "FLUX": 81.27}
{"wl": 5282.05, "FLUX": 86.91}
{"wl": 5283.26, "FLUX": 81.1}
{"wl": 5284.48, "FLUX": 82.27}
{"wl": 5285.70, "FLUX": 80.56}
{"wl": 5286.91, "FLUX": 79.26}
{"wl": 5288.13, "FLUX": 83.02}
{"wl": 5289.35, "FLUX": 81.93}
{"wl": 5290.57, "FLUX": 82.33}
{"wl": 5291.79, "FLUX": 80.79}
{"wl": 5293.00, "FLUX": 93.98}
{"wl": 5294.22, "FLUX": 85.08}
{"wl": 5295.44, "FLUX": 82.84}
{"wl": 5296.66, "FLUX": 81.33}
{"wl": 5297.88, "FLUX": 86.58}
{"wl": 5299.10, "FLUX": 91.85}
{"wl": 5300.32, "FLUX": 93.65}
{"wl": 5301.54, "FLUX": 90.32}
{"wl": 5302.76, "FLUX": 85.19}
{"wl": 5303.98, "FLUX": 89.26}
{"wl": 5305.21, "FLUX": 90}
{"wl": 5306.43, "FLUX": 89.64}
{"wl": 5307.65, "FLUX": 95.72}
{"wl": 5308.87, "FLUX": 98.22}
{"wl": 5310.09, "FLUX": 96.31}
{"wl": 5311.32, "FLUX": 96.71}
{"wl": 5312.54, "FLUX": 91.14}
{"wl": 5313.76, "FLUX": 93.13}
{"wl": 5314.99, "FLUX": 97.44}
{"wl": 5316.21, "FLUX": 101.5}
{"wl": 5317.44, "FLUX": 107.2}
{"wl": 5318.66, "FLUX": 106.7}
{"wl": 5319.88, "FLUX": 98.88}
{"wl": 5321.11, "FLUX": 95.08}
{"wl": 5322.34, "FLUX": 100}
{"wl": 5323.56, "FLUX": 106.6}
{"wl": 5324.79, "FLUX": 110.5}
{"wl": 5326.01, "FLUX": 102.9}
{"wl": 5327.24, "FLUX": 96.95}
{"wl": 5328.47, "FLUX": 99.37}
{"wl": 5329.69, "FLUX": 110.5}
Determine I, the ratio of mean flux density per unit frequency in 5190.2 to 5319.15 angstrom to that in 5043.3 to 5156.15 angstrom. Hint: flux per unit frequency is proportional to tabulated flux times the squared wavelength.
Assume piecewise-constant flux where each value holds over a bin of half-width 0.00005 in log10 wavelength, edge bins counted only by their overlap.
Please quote 1.02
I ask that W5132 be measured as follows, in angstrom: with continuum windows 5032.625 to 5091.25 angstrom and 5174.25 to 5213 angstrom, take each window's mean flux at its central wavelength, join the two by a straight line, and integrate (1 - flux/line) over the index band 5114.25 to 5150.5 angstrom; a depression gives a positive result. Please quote 0.4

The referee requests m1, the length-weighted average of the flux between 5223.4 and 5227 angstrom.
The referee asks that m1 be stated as 75.4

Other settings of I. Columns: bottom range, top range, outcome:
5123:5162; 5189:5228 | 1.01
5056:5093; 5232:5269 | 0.99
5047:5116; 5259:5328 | 1.09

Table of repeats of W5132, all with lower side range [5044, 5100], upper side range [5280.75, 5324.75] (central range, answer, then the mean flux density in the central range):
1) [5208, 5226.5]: 1.6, 82.1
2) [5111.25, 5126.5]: 0.3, 86.7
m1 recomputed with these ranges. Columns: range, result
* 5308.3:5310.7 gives 97.4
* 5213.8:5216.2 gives 86.4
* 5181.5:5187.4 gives 84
